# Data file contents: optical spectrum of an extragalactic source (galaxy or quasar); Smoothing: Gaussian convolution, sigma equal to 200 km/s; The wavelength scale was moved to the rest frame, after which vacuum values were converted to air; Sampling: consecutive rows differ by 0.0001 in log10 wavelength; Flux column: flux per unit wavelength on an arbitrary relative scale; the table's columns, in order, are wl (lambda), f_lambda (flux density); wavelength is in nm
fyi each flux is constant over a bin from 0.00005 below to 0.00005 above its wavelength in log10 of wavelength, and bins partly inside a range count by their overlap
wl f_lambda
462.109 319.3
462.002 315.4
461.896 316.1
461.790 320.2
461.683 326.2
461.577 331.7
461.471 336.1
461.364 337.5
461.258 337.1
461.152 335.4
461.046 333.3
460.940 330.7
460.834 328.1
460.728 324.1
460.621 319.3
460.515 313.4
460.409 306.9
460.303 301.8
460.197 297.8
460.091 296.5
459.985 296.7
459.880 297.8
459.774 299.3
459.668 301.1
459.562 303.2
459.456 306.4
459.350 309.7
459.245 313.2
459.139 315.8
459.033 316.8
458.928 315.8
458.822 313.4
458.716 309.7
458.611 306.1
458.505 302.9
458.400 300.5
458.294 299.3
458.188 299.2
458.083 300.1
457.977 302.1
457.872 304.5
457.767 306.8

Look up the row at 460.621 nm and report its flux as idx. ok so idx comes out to 319.3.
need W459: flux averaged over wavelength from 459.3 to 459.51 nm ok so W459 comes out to 307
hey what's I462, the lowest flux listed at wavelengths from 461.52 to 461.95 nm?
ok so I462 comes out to 316.1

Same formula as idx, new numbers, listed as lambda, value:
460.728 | 324.1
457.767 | 306.8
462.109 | 319.3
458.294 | 299.3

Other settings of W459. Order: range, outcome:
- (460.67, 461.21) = 330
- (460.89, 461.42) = 335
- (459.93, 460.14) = 298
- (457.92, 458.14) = 302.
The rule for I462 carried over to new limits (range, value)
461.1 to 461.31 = 335.4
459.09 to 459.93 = 297.8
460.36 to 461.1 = 306.9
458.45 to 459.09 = 302.9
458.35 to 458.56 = 300.5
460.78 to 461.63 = 328.1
